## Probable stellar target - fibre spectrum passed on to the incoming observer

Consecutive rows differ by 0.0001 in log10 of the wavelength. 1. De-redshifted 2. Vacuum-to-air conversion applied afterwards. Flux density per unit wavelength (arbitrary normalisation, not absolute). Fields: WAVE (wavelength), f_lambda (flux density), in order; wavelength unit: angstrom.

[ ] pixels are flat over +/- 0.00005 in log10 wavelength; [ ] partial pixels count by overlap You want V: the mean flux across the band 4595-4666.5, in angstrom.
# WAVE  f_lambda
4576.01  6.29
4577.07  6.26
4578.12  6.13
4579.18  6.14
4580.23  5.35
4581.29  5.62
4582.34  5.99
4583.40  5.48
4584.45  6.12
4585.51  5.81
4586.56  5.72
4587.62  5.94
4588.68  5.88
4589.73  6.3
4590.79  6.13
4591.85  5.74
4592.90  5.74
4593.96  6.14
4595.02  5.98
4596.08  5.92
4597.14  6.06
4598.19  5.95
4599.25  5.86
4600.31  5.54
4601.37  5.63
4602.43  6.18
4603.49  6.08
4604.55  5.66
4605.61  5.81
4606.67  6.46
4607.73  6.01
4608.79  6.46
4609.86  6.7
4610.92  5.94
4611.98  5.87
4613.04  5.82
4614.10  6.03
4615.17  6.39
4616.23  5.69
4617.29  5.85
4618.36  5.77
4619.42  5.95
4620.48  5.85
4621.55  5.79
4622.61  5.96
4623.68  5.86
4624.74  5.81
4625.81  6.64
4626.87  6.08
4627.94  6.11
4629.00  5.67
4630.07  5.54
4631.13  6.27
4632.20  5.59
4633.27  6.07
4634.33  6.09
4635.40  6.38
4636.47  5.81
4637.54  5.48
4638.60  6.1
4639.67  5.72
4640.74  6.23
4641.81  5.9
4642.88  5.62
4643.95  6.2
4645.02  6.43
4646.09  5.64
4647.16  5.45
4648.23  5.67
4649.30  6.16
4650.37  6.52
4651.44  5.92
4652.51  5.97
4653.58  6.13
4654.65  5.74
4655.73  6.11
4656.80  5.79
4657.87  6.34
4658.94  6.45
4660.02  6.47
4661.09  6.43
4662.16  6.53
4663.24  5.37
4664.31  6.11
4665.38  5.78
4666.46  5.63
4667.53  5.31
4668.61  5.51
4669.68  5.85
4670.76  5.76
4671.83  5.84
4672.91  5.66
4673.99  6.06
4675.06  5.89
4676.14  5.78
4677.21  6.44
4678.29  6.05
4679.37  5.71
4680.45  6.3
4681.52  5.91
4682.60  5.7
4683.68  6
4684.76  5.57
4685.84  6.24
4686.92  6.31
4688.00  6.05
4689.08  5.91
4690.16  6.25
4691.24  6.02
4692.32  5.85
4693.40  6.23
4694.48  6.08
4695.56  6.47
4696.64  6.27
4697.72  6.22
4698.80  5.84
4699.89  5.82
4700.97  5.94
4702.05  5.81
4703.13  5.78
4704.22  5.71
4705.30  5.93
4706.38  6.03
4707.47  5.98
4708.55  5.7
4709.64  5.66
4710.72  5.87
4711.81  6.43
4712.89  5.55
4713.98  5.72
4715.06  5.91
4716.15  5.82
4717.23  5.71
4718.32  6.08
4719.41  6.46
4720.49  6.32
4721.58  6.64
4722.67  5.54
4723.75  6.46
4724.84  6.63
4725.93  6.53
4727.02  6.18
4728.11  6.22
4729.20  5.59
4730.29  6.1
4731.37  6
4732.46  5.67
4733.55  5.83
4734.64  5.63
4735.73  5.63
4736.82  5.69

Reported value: 5.99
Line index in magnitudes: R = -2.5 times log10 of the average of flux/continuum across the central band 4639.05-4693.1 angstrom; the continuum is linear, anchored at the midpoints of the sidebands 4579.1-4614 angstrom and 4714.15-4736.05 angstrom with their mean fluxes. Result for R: 0.01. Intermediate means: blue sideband 5.94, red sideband 6.05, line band 5.97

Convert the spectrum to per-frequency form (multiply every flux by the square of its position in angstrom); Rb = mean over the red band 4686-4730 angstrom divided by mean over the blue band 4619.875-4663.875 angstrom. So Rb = 1.04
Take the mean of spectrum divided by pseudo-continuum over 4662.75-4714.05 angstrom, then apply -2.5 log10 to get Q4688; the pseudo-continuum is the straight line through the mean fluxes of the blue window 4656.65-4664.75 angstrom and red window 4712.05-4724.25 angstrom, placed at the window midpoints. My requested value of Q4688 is 0.04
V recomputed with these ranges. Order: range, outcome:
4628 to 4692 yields 5.96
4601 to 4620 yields 6.02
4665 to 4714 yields 5.92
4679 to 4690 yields 5.98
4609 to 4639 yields 5.97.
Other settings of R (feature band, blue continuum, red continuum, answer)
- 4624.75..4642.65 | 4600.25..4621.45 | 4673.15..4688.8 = 0.00 mag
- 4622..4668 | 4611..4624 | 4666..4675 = -0.03 mag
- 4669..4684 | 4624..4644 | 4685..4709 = 0.01 mag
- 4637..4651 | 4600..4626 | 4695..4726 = 0.01 mag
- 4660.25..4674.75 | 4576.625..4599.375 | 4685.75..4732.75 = 0.03 mag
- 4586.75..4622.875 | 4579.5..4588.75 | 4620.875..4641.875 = -0.02 mag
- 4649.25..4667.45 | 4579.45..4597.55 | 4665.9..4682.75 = -0.04 mag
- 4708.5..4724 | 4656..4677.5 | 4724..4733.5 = 0.02 mag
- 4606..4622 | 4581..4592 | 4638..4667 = -0.02 mag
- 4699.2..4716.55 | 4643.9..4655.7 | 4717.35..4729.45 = 0.06 mag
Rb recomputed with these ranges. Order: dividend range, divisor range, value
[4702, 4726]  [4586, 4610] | 1.06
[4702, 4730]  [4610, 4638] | 1.05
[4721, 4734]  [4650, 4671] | 1.05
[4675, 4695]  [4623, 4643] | 1.03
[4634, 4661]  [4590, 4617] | 1.02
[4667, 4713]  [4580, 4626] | 1.04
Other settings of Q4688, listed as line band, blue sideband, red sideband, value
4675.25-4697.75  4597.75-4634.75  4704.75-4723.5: -0.02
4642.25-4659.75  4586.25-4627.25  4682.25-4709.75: -0.01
